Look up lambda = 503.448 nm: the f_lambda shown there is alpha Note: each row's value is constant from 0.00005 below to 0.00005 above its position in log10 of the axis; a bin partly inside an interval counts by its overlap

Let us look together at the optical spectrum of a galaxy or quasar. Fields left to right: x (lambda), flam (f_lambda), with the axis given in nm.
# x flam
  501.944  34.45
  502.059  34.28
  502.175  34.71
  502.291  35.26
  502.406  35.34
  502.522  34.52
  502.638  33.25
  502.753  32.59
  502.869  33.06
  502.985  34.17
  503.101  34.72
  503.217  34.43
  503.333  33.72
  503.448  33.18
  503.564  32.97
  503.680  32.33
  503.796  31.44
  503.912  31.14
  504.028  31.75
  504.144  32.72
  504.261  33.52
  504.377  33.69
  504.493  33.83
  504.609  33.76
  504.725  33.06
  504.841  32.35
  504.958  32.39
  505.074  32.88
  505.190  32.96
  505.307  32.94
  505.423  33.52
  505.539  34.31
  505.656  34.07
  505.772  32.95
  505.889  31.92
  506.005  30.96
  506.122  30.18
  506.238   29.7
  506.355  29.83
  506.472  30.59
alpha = 33.18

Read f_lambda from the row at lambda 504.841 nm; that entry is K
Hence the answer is 32.35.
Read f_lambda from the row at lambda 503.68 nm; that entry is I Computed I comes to 32.33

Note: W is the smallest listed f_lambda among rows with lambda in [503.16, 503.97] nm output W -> 31.14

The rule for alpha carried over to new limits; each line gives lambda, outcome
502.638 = 33.25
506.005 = 30.96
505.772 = 32.95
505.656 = 34.07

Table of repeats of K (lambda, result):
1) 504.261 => 33.52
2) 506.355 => 29.83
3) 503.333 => 33.72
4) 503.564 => 32.97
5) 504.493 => 33.83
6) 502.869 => 33.06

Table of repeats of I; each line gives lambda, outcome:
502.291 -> 35.26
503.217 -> 34.43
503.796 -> 31.44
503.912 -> 31.14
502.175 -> 34.71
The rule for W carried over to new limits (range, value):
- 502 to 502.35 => 34.28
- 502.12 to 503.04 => 32.59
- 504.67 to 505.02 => 32.35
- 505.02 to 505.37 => 32.88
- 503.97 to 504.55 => 31.75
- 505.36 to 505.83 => 32.95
